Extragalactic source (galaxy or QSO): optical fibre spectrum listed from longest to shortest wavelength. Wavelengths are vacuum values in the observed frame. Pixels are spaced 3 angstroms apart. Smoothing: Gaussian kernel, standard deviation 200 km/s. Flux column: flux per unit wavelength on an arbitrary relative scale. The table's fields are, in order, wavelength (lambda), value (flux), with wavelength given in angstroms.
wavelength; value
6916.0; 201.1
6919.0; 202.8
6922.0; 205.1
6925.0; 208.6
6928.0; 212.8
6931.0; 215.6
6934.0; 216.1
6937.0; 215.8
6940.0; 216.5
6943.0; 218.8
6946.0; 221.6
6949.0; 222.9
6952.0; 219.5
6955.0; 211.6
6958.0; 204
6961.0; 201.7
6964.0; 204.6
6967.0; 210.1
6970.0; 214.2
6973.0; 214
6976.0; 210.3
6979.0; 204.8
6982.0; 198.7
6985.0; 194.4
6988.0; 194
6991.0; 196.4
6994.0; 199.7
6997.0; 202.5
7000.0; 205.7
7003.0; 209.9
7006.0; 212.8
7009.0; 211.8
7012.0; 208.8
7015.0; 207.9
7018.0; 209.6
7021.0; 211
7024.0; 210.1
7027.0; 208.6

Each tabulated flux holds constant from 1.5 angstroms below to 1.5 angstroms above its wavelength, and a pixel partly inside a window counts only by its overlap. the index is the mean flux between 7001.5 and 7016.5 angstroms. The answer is 210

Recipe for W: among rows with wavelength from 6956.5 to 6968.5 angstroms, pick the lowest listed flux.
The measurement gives 201.7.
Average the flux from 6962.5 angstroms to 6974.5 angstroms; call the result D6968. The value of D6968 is 211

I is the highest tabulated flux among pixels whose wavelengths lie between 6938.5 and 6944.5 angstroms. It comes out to 218.8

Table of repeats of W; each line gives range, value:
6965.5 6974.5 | 210.1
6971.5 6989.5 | 194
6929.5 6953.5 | 215.6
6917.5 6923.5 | 202.8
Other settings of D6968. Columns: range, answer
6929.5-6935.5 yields 216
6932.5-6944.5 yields 217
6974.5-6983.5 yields 205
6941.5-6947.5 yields 220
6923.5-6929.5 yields 211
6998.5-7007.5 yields 209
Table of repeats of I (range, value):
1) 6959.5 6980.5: 214.2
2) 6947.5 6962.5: 222.9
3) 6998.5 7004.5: 209.9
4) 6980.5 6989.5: 198.7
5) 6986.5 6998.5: 202.5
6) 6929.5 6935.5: 216.1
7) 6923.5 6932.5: 215.6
